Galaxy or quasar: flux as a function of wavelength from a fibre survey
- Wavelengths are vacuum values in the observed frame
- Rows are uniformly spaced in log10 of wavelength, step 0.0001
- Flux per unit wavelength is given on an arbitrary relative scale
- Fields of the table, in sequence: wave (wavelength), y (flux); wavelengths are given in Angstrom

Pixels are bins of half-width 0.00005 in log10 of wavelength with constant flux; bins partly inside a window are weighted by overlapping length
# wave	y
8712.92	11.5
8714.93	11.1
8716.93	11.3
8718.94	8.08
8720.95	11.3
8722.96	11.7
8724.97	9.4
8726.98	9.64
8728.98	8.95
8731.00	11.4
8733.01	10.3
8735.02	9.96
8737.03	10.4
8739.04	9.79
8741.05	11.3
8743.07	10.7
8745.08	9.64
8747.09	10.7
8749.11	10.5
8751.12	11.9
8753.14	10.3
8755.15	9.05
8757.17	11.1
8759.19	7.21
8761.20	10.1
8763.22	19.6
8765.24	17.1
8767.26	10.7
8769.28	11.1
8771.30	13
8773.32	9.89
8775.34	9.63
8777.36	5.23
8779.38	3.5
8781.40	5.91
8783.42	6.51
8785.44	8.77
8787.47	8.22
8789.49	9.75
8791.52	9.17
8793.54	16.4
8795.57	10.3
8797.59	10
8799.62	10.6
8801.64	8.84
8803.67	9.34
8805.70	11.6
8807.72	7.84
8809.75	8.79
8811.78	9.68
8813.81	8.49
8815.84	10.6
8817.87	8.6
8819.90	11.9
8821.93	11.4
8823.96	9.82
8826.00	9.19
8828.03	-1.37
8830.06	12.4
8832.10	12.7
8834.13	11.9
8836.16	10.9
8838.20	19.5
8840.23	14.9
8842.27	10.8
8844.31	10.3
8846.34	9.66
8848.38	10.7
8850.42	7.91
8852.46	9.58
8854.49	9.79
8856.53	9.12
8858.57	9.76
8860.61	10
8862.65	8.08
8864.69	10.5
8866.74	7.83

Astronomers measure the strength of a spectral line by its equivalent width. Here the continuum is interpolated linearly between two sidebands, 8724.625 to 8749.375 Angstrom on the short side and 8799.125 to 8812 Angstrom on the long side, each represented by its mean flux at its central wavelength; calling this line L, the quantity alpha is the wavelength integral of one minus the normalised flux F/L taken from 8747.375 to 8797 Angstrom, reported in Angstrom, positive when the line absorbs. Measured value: -1.8 Angstrom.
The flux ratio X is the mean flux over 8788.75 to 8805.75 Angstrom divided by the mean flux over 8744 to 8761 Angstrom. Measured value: 1.1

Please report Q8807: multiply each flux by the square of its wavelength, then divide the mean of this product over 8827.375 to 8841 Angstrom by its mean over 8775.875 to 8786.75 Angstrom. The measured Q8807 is 1.9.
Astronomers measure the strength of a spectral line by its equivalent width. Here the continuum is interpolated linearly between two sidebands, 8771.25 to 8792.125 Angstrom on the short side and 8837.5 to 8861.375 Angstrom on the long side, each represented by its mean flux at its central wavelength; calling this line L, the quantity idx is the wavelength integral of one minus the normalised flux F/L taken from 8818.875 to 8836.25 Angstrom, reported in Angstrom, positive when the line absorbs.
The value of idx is 0.2 Angstrom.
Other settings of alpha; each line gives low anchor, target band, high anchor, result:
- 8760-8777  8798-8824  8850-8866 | 2.58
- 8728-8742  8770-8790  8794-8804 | 4.29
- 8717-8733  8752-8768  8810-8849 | -2.51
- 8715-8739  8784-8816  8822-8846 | 2.71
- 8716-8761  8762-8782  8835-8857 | -0.27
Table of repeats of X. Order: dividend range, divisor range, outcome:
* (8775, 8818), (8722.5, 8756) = 0.87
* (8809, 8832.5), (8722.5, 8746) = 0.91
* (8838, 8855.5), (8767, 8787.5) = 1.33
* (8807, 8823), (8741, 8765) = 0.87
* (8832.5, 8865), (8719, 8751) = 1.05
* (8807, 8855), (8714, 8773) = 0.94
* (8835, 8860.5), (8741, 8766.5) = 0.96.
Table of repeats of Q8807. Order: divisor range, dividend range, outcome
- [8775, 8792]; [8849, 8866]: 1.31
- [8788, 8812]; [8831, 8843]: 1.34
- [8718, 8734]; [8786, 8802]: 1.05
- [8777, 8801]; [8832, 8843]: 1.56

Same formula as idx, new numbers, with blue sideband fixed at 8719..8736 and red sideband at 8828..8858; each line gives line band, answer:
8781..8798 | 1.70 Angstrom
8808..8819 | 1.64 Angstrom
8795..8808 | 0.99 Angstrom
